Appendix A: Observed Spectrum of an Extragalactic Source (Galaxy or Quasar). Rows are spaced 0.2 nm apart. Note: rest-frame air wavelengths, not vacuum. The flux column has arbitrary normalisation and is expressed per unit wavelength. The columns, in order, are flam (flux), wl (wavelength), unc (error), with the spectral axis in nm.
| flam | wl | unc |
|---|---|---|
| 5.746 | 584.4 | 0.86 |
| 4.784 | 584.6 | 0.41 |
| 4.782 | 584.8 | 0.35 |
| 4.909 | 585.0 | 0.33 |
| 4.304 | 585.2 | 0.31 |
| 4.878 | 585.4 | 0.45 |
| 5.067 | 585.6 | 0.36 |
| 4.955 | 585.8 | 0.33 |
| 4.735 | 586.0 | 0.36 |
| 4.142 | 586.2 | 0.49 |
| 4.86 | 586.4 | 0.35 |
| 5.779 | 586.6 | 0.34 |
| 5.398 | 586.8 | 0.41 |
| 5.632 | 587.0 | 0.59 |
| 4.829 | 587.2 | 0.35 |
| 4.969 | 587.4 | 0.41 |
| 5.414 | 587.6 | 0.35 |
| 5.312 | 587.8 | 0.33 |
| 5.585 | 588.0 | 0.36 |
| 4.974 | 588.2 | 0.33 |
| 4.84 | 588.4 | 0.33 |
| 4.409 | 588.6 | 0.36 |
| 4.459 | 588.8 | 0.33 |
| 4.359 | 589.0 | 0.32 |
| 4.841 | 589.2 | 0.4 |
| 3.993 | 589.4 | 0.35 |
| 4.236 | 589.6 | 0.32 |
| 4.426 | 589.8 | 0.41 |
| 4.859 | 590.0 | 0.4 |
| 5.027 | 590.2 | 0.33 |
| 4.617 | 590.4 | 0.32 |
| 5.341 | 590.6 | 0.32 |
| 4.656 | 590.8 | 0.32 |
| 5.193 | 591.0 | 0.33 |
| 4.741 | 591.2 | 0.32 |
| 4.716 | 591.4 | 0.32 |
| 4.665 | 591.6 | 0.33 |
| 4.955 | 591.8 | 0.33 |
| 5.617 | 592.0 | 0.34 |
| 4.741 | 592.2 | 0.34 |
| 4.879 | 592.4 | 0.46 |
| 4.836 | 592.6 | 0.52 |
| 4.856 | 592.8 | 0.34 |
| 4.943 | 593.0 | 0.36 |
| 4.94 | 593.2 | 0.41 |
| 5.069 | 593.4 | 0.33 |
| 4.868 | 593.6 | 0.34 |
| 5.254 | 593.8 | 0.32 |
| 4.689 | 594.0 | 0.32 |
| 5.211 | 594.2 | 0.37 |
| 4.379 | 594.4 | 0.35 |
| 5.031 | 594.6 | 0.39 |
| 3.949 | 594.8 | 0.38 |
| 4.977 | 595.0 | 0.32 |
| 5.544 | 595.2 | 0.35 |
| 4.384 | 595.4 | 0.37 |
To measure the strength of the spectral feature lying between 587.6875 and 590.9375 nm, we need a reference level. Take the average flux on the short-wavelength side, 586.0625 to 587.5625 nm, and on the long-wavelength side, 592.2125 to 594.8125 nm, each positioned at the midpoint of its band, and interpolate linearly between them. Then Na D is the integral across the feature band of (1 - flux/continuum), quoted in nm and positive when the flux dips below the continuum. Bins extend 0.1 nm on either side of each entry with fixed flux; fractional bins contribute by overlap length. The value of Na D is 0.16 nm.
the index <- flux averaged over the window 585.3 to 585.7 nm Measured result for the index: 4.97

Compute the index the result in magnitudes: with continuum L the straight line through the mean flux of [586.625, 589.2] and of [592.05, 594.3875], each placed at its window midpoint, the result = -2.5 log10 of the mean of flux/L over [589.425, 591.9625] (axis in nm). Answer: 0.04 mag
